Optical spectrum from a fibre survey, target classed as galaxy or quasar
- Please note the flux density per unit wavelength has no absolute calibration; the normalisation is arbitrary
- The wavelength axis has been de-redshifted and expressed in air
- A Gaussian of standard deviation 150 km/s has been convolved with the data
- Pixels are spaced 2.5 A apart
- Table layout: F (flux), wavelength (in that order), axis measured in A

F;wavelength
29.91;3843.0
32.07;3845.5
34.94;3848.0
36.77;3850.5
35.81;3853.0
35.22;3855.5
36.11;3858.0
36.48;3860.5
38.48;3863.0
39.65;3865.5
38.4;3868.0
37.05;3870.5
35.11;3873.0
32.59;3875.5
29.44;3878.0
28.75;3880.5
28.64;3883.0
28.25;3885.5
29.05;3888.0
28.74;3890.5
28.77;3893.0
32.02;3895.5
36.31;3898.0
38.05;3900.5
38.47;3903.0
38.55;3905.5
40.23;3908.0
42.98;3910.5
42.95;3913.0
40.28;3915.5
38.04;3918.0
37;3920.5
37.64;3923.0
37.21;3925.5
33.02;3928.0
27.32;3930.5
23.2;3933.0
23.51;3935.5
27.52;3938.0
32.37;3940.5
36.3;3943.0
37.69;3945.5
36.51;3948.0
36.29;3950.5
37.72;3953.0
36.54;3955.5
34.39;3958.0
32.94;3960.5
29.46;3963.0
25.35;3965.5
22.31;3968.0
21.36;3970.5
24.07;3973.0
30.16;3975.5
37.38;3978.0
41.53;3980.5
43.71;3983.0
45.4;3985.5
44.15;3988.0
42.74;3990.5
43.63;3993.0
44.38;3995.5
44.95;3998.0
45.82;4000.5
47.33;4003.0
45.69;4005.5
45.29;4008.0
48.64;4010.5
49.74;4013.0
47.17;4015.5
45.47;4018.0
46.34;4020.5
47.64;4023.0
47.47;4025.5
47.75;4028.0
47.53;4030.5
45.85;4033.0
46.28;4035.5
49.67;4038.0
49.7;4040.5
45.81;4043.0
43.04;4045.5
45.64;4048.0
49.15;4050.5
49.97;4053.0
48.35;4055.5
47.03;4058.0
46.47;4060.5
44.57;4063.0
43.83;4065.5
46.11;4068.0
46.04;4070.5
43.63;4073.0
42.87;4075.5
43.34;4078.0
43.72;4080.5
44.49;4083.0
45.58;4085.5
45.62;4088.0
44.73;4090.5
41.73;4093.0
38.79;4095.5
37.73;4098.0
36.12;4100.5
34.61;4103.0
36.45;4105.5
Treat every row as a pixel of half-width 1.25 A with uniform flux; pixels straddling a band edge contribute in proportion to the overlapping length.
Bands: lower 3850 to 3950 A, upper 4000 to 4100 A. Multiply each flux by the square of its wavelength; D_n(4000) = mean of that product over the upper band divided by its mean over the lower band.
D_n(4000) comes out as 1.43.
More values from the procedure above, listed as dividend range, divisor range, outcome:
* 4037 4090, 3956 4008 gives 1.27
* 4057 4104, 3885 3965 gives 1.35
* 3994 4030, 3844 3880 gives 1.42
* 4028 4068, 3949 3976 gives 1.63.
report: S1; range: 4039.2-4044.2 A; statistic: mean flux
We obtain 47.8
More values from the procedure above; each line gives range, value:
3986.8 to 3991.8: 43.4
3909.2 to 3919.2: 41.1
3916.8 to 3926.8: 37.4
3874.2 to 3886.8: 29.6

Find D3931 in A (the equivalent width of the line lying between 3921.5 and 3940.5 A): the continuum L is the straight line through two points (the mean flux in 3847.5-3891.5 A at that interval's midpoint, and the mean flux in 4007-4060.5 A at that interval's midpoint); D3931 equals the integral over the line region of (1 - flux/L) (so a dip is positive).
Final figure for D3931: 4.24 A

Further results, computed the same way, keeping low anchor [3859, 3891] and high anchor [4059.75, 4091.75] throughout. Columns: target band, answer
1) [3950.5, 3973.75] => 5.06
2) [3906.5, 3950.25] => 1.49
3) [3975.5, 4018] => -4.47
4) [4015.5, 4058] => -4.79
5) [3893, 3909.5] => -0.93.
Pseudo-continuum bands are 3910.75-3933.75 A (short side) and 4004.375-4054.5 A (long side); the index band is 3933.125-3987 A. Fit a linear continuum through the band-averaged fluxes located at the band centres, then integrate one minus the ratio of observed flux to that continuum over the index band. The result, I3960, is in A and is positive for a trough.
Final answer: 9.5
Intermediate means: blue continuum 35.8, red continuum 47.2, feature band 32.8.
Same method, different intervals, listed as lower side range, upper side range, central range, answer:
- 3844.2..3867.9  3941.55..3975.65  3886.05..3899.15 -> 1.4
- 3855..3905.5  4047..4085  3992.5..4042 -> -5.0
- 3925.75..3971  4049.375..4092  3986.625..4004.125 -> -3.8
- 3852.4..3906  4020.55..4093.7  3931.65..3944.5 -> 3.1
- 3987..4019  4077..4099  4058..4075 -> -0.6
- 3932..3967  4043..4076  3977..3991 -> -2.3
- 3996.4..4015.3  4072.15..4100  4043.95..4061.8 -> -1.1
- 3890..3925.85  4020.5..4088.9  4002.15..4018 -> -1.3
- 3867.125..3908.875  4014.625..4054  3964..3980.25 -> 5.4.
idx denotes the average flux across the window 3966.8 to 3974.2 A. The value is 22.6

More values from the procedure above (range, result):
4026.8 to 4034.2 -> 47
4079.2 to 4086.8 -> 44.6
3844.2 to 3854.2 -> 34.9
